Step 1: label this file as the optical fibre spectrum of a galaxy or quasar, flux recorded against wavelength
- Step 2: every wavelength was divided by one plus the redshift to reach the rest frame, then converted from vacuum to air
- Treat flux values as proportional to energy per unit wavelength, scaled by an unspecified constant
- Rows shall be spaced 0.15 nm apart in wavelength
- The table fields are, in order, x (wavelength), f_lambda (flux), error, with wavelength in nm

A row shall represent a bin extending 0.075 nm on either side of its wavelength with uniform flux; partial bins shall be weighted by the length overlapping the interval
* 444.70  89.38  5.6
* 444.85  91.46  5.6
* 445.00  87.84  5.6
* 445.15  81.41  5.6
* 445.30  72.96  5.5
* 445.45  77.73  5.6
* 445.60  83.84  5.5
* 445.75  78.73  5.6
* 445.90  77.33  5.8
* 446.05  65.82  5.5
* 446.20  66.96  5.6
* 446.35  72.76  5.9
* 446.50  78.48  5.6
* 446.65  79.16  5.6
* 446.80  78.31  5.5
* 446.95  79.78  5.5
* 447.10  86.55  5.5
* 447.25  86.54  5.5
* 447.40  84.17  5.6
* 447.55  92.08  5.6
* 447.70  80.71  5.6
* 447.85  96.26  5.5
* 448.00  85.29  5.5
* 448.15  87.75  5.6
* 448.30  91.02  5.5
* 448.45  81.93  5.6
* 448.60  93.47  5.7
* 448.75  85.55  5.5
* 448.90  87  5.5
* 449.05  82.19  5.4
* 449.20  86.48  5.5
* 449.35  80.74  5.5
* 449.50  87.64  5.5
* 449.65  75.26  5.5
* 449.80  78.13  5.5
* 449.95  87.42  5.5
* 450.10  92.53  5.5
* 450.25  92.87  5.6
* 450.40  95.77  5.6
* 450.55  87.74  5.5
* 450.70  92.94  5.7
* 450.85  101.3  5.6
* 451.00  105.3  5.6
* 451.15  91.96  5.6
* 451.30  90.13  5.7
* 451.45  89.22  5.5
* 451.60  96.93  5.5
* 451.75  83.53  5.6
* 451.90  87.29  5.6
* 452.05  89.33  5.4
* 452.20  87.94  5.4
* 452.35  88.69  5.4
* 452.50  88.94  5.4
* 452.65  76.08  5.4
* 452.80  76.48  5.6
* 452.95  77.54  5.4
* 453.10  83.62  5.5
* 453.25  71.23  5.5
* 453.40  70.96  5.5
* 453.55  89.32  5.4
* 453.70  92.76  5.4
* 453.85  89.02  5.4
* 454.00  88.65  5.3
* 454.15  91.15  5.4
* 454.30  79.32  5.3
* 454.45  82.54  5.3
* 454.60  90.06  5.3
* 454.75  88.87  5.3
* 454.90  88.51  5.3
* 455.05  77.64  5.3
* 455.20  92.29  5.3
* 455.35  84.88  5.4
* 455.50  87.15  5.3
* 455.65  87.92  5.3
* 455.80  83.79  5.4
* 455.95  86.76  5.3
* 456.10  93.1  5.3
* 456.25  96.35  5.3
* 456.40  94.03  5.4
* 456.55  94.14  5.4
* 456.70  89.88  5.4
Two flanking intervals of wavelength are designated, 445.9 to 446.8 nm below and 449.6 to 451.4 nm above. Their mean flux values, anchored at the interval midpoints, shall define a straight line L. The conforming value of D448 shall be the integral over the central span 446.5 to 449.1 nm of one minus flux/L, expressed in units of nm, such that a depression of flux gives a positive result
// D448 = -0.19 nm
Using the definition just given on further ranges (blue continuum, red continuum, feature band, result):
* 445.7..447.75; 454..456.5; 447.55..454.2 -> -0.31 nm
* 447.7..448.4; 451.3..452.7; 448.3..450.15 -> 0.07 nm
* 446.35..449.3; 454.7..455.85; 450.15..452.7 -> -0.16 nm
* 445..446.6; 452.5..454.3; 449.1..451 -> -0.21 nm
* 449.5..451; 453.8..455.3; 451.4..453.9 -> 0.10 nm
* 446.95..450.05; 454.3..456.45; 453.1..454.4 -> 0.05 nm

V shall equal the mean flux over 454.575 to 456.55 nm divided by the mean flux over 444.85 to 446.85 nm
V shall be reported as 1.14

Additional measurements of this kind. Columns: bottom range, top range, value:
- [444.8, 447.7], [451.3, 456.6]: 1.08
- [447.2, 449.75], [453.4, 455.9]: 1.01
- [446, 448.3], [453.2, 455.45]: 1.04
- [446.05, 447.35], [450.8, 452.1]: 1.19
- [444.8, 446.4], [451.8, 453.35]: 1.06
